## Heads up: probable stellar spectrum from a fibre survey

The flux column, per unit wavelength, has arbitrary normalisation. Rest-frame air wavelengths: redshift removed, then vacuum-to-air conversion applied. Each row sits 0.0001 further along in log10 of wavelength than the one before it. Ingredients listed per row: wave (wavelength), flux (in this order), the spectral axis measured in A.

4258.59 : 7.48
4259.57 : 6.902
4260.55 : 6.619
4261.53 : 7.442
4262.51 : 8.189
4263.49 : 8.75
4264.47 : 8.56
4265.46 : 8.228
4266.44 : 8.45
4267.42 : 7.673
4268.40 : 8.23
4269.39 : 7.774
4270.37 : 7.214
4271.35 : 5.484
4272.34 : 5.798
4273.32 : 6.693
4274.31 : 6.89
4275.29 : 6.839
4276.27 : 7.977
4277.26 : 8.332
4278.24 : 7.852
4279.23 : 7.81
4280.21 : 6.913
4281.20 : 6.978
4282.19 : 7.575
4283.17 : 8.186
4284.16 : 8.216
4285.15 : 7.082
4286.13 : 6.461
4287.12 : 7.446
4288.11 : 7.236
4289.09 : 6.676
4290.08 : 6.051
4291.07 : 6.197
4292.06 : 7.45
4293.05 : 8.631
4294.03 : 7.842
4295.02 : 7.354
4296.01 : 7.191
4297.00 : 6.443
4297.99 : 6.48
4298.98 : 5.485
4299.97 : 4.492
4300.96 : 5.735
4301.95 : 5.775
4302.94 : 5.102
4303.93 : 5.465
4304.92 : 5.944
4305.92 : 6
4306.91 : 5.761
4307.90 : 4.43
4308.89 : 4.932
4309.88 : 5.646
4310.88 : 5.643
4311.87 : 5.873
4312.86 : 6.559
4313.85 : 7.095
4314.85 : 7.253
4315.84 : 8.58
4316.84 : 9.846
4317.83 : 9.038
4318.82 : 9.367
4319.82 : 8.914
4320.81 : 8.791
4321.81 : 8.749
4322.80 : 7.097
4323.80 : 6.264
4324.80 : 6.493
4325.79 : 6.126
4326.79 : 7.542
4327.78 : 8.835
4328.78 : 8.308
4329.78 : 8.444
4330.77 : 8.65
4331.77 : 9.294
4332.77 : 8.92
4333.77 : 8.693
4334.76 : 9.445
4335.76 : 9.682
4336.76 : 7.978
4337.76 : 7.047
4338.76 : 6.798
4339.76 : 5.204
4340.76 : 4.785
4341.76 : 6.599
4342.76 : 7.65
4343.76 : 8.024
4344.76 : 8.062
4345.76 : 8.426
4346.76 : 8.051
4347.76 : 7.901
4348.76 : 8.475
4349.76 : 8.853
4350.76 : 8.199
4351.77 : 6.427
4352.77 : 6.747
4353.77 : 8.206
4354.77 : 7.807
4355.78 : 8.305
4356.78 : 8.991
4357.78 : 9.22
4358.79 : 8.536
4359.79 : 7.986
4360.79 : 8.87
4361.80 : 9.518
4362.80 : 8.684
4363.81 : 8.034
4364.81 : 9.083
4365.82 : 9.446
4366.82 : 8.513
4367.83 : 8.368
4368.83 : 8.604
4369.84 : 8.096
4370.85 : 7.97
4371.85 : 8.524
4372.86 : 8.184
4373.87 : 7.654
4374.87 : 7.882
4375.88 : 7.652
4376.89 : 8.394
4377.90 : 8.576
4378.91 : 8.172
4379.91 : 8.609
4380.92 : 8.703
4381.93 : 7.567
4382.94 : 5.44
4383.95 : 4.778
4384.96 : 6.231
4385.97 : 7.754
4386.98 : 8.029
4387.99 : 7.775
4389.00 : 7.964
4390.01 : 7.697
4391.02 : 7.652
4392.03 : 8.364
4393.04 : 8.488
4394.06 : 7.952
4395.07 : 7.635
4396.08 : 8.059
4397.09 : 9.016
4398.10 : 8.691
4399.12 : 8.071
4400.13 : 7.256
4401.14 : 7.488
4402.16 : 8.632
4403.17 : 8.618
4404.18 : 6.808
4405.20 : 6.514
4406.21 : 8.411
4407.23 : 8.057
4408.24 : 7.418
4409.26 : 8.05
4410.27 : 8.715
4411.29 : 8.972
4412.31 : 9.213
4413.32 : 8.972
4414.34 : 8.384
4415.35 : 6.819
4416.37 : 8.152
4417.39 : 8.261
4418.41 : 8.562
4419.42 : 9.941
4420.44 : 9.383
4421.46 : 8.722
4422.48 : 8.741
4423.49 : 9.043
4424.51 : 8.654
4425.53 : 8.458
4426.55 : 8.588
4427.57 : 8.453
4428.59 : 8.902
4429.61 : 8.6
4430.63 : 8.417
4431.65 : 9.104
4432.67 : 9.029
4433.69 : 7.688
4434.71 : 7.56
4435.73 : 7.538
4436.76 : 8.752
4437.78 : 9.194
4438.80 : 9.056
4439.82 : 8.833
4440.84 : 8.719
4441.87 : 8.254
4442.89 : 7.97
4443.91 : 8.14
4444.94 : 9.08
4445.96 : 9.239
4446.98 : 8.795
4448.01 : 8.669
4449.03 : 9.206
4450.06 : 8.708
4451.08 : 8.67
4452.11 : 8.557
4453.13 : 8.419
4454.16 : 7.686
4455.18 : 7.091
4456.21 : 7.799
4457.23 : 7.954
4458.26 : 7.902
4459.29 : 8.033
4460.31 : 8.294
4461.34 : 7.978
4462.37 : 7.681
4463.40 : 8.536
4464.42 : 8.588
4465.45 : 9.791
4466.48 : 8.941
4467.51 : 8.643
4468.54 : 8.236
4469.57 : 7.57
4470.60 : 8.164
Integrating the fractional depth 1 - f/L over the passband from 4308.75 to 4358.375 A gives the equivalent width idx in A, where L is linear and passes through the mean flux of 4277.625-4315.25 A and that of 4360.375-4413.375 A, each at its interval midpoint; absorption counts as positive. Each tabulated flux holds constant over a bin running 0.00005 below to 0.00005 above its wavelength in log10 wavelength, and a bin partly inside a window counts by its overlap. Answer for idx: -4.2 A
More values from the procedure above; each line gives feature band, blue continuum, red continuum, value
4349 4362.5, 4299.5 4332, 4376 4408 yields -1.6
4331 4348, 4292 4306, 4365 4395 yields -1.7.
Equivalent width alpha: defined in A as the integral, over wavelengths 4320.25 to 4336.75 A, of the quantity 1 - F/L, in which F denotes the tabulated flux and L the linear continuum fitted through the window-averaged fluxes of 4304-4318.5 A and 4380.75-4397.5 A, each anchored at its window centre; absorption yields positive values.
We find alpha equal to -3.3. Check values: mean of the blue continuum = 6.62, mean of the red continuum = 7.56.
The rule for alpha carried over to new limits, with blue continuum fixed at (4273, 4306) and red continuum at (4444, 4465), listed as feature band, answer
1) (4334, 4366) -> -2.68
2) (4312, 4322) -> -1.70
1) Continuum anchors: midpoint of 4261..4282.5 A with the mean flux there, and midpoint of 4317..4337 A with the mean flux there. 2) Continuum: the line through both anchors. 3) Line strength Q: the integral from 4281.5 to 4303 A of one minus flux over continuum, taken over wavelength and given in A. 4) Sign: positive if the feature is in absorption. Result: 2.79 A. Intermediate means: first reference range 7.53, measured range 6.81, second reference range 8.36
